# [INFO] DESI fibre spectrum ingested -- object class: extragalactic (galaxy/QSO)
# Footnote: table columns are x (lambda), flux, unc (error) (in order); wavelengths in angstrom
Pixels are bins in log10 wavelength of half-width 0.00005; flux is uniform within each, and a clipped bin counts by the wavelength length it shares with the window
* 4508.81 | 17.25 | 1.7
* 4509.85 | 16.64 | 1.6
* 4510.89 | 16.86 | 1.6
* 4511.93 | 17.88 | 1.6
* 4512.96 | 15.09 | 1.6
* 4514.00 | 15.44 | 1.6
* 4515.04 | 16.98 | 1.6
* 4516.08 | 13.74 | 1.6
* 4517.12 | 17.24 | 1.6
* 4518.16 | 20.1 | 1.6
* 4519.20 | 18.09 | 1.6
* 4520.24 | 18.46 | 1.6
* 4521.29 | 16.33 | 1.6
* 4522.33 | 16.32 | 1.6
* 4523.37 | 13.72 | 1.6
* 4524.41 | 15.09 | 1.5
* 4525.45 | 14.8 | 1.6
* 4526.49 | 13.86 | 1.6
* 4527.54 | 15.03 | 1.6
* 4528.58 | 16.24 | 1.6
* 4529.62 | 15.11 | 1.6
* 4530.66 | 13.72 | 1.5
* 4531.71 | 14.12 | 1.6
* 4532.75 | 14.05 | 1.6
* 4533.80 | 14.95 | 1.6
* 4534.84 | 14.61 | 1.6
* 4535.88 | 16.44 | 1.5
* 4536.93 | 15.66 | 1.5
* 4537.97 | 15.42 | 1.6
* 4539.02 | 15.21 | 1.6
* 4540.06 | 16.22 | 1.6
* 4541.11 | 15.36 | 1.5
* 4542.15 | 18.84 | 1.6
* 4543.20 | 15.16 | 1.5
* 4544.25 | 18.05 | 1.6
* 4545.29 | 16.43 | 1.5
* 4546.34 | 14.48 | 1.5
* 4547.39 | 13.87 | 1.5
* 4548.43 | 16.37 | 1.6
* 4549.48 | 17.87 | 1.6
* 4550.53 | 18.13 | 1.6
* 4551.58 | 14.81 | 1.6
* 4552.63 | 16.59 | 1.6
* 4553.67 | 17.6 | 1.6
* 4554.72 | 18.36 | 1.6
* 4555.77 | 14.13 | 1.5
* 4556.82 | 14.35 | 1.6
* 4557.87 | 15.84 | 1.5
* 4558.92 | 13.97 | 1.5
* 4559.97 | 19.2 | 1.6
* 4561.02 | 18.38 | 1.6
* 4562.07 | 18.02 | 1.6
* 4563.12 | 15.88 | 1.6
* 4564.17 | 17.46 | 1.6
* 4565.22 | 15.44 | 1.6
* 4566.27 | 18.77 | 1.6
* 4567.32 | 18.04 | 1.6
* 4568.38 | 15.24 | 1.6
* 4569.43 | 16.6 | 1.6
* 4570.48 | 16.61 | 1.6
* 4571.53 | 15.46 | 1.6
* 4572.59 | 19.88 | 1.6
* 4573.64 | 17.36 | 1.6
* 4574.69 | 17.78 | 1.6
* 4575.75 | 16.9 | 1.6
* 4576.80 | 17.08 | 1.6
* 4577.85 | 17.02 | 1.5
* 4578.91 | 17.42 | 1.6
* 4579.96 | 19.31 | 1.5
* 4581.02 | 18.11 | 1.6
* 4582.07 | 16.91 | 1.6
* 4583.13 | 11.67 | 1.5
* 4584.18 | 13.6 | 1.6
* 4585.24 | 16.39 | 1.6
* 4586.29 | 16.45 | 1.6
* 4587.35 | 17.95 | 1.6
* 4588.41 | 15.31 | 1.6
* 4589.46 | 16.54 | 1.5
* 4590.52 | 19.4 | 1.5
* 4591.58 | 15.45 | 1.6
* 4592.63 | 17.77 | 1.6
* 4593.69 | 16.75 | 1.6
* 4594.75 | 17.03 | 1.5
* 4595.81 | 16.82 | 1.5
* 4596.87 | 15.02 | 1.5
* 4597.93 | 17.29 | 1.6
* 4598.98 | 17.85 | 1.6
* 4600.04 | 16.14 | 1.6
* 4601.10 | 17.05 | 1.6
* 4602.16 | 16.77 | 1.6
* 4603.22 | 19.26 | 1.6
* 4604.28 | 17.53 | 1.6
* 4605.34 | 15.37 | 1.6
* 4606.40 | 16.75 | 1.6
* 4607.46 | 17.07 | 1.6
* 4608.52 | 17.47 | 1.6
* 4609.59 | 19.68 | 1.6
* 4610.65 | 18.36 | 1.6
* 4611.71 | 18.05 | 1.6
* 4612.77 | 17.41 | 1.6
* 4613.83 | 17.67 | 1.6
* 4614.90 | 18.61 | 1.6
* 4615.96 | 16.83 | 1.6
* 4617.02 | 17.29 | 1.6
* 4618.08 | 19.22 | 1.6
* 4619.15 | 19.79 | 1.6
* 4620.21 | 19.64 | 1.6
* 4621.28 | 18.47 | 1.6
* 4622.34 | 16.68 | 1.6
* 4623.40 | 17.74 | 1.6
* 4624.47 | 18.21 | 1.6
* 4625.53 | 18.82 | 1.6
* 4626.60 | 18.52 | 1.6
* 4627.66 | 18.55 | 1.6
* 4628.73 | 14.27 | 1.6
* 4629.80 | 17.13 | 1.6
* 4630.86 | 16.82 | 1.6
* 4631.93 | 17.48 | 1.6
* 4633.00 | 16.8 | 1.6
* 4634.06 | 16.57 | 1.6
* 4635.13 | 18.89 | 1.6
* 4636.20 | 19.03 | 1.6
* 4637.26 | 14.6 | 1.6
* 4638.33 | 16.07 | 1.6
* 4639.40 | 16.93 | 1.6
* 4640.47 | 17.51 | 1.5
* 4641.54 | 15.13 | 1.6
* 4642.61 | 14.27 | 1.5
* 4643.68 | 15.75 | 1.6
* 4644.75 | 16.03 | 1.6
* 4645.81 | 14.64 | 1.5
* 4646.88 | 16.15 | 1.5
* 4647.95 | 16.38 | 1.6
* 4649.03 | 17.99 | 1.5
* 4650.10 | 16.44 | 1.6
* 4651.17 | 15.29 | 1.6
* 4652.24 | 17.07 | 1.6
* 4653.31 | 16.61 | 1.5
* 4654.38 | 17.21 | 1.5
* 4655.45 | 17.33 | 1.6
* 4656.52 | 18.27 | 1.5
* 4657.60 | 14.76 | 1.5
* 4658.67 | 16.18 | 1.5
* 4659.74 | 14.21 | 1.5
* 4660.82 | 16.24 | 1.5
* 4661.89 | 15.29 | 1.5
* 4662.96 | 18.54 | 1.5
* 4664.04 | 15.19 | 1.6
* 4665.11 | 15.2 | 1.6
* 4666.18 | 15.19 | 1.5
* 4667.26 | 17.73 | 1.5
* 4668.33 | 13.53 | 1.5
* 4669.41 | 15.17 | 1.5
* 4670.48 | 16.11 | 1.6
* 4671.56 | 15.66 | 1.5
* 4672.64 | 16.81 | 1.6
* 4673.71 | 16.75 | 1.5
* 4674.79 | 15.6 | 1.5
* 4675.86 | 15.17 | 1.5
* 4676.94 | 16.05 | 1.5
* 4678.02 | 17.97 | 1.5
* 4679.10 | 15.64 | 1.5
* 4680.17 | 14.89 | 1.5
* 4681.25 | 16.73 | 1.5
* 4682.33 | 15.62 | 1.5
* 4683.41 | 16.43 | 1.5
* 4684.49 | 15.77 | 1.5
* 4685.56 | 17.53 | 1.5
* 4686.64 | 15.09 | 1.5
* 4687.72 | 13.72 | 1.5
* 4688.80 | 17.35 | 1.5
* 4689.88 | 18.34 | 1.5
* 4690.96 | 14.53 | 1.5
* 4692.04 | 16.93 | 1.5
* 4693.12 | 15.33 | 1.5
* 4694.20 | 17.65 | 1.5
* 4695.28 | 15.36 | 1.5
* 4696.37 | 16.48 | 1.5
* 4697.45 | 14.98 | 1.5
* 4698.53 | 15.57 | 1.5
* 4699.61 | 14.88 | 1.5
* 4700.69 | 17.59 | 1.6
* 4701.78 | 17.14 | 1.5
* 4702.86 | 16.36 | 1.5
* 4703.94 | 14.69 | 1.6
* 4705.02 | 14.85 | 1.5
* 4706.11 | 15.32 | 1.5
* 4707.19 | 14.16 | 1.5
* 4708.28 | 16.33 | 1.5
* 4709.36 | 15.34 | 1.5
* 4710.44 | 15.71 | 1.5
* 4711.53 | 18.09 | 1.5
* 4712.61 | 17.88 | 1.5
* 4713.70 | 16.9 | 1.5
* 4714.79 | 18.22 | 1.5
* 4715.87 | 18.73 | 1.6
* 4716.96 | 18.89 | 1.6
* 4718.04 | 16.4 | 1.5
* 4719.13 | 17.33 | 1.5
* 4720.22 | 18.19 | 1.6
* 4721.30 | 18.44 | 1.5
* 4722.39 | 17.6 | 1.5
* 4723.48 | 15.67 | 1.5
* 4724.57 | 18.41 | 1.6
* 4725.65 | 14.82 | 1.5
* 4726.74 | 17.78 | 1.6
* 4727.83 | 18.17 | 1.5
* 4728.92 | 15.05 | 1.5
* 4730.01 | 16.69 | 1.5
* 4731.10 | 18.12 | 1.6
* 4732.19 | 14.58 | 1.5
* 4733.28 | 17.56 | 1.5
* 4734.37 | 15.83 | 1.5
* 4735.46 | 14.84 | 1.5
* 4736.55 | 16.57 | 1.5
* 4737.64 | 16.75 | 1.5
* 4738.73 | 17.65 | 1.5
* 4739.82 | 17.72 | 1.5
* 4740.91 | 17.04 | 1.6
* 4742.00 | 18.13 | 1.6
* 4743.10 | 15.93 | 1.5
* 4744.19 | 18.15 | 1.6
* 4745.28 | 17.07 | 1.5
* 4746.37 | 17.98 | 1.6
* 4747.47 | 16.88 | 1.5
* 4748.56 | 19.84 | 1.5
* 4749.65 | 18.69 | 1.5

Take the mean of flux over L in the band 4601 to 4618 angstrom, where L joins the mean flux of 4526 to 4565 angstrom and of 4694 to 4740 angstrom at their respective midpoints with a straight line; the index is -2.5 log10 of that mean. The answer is -0.09 mag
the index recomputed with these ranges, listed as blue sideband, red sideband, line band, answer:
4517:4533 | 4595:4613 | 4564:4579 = -0.03 mag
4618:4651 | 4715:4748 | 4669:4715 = 0.07 mag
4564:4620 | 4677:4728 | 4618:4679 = 0.01 mag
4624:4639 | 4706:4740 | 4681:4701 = 0.06 mag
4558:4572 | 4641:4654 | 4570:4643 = -0.05 mag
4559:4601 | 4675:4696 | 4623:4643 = -0.03 mag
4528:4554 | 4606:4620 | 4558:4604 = 0.01 mag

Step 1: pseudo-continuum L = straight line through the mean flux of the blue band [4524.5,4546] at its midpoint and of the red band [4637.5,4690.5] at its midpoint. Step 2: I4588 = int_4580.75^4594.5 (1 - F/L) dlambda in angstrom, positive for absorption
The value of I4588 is -0.52 angstrom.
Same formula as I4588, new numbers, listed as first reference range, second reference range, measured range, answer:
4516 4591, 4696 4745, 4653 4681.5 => 0.9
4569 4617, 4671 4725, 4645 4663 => 0.4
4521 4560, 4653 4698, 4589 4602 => -0.9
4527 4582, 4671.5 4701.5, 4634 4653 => -0.2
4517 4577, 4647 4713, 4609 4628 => -2.5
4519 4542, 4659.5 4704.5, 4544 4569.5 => -1.7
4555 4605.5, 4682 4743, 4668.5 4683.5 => 0.6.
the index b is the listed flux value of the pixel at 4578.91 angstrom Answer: 17.42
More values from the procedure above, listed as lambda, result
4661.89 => 15.29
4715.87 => 18.73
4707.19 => 14.16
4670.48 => 16.11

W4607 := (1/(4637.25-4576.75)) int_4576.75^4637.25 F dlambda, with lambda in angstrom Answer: 17.3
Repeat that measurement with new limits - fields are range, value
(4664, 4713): 16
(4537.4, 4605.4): 16.7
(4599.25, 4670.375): 16.9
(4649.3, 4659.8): 16.5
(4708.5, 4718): 17.4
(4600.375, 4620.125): 17.8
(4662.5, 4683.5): 16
